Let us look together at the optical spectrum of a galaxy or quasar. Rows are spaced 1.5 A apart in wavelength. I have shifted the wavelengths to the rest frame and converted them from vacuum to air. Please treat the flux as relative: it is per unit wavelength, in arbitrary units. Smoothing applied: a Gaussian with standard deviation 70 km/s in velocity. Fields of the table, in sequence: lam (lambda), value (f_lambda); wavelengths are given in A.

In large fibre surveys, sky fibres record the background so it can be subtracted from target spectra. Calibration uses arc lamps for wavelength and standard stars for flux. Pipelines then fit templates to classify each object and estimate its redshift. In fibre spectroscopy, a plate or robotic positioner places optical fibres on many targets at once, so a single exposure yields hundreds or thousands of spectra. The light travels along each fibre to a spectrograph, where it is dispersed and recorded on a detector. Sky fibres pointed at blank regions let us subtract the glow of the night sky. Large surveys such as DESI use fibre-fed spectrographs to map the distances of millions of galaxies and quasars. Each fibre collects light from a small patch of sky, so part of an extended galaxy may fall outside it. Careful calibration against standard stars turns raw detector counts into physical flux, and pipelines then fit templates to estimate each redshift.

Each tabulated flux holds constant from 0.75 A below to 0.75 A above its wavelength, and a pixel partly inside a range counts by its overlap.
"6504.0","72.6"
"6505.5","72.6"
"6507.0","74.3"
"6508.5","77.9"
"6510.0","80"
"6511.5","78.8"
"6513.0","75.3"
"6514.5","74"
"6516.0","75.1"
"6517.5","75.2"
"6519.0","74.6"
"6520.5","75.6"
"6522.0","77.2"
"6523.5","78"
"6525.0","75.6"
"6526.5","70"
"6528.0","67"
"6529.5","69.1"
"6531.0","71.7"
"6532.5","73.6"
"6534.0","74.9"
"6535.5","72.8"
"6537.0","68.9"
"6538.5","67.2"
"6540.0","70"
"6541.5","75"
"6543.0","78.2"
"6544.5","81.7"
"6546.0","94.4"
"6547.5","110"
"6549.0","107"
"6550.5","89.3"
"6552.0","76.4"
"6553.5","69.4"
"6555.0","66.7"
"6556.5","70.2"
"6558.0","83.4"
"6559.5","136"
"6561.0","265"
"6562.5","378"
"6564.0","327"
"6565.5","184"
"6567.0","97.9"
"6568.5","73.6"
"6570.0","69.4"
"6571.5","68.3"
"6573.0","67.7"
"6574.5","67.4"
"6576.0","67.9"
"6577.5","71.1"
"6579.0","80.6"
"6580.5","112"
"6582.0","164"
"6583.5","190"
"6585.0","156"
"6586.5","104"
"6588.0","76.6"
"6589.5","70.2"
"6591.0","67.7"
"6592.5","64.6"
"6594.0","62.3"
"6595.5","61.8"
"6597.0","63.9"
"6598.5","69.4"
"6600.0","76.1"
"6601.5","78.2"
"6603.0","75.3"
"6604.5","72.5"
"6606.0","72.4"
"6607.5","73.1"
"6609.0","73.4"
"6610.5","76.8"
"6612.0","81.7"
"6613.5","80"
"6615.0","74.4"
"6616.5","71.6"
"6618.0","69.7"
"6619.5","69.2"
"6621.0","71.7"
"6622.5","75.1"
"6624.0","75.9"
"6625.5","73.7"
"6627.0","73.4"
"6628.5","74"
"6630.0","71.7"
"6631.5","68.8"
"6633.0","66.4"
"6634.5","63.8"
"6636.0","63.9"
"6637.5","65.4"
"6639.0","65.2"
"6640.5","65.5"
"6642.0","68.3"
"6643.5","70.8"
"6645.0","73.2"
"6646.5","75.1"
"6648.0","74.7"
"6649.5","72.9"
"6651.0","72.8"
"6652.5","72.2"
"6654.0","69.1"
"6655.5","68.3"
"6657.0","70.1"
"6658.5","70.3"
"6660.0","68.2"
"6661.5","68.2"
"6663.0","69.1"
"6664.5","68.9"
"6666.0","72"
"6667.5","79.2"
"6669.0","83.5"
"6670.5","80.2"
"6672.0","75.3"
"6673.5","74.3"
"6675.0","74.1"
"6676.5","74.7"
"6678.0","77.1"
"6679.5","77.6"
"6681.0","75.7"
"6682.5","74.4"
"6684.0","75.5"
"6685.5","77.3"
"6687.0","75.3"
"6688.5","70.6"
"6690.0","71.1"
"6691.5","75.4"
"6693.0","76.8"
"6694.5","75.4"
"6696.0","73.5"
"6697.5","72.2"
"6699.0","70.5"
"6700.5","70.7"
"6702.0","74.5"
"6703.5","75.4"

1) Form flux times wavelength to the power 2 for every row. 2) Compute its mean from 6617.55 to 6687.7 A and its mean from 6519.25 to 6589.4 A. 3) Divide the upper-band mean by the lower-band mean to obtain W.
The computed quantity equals 0.72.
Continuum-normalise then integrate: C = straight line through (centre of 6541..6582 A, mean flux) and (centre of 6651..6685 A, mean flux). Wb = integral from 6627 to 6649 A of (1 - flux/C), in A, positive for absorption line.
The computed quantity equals 4.1 A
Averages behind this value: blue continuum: 115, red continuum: 73.6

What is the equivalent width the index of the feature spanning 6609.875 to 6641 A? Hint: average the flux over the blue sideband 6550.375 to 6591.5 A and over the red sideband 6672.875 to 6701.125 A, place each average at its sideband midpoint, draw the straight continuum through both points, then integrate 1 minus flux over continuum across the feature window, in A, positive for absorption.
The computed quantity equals 8.7 A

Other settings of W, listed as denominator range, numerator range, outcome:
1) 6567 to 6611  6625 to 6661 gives 0.85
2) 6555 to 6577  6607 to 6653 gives 0.54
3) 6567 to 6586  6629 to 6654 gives 0.72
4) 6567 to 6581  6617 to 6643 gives 0.93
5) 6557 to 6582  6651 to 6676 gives 0.56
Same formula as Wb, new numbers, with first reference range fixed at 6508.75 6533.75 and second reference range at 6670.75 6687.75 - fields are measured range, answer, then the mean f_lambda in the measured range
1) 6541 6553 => -2.3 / 88.9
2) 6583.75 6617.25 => -1.8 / 79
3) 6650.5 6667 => 1.2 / 70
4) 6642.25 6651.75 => 0.3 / 73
